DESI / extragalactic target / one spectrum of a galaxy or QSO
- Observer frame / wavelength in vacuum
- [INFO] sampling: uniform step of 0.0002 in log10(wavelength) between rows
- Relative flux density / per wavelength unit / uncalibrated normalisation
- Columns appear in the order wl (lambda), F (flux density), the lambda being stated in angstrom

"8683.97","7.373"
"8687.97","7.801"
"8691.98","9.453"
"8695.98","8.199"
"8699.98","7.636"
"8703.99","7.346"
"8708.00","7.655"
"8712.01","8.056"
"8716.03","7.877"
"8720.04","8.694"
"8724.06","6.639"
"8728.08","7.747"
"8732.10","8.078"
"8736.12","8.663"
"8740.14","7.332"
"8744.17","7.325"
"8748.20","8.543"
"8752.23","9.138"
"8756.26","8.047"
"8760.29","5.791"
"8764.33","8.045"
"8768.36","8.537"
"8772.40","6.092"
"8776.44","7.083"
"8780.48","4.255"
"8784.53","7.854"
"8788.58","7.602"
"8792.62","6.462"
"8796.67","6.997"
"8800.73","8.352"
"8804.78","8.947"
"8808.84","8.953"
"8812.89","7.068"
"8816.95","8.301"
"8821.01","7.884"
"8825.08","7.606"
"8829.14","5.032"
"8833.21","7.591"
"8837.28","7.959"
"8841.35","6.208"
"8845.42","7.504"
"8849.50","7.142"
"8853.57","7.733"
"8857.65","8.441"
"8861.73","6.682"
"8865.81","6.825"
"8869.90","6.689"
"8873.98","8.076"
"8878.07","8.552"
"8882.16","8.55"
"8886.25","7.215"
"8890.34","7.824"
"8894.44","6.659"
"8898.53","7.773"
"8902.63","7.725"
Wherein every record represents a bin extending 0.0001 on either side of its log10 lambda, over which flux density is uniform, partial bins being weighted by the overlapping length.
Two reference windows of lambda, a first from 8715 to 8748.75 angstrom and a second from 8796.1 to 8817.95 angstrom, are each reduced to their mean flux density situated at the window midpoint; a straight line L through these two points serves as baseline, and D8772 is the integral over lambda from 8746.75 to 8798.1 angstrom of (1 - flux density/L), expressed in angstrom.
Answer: 4.9 angstrom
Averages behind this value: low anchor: 7.85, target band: 7.25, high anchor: 8.17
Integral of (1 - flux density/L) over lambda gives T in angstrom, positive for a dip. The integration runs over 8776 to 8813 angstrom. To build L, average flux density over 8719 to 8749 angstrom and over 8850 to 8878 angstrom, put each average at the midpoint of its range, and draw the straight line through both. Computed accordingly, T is 1.3 angstrom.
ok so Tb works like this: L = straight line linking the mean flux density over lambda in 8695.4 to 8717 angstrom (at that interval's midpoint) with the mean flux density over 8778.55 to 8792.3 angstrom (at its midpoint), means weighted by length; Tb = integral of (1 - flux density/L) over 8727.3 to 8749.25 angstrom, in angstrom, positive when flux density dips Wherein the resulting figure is -2.0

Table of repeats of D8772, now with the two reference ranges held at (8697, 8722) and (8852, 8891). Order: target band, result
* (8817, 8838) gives 1.2 angstrom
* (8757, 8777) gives 1.6 angstrom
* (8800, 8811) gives -1.5 angstrom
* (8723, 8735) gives 0.3 angstrom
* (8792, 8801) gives 0.7 angstrom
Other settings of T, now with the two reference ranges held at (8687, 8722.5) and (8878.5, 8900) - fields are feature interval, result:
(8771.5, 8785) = 3.0 angstrom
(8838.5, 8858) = 1.1 angstrom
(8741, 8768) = 0.4 angstrom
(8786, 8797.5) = 1.2 angstrom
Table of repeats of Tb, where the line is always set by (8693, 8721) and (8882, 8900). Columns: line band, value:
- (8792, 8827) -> -0.90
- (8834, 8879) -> 1.02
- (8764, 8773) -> 0.12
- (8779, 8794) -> 2.18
